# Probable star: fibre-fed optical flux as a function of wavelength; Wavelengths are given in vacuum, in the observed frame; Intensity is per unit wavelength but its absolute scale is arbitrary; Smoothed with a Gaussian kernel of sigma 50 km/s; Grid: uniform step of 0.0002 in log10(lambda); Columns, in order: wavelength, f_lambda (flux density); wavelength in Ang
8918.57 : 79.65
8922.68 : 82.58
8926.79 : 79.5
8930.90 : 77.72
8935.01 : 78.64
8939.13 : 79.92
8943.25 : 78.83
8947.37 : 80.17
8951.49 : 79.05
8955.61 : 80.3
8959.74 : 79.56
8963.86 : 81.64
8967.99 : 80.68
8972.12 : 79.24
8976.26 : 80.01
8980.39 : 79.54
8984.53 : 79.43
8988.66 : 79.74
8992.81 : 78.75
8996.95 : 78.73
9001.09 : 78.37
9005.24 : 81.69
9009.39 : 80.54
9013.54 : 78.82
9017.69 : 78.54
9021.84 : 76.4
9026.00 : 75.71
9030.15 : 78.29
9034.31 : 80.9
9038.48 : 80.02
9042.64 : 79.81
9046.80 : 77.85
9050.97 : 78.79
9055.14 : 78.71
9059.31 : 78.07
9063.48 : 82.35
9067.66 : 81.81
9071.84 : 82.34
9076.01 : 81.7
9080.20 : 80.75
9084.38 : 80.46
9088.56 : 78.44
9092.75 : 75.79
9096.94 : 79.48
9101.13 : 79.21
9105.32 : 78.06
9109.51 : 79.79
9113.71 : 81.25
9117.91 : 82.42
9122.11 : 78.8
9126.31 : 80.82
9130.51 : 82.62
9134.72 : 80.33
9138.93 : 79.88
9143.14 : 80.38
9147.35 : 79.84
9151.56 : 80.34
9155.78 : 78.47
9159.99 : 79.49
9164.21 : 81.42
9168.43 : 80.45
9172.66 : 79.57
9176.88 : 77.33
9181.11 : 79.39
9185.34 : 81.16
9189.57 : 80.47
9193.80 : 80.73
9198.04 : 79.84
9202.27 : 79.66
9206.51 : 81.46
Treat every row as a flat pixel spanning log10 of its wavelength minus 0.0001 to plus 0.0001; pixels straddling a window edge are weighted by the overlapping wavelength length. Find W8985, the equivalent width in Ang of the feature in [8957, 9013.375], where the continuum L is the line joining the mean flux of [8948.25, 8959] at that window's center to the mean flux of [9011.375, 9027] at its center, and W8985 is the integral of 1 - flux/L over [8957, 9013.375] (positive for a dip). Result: -0.8 Ang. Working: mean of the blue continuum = 79.7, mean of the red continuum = 77.5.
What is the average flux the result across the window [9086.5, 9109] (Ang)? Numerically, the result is 78.3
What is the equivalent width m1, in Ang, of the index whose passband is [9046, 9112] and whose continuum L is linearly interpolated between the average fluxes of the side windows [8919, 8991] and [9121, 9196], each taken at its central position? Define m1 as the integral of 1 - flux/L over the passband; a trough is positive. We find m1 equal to 0.28 Ang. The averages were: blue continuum 79.8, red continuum 80.1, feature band 79.6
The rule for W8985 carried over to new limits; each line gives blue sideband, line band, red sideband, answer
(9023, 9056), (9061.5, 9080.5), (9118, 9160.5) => -0.6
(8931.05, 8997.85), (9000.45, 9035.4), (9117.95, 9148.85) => 0.5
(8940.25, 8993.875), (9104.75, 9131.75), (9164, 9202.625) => -0.2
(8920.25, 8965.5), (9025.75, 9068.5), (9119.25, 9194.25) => 0.3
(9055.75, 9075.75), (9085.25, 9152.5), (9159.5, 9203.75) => 0.6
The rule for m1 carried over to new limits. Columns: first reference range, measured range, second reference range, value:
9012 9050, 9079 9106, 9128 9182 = 0.1 Ang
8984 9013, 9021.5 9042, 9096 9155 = 0.3 Ang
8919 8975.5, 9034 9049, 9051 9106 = 0.1 Ang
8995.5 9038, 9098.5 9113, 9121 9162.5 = 0.1 Ang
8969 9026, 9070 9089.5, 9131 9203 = -0.3 Ang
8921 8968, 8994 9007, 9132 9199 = 0.1 Ang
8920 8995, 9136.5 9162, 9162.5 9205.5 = 0.1 Ang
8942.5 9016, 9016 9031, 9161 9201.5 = 0.5 Ang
